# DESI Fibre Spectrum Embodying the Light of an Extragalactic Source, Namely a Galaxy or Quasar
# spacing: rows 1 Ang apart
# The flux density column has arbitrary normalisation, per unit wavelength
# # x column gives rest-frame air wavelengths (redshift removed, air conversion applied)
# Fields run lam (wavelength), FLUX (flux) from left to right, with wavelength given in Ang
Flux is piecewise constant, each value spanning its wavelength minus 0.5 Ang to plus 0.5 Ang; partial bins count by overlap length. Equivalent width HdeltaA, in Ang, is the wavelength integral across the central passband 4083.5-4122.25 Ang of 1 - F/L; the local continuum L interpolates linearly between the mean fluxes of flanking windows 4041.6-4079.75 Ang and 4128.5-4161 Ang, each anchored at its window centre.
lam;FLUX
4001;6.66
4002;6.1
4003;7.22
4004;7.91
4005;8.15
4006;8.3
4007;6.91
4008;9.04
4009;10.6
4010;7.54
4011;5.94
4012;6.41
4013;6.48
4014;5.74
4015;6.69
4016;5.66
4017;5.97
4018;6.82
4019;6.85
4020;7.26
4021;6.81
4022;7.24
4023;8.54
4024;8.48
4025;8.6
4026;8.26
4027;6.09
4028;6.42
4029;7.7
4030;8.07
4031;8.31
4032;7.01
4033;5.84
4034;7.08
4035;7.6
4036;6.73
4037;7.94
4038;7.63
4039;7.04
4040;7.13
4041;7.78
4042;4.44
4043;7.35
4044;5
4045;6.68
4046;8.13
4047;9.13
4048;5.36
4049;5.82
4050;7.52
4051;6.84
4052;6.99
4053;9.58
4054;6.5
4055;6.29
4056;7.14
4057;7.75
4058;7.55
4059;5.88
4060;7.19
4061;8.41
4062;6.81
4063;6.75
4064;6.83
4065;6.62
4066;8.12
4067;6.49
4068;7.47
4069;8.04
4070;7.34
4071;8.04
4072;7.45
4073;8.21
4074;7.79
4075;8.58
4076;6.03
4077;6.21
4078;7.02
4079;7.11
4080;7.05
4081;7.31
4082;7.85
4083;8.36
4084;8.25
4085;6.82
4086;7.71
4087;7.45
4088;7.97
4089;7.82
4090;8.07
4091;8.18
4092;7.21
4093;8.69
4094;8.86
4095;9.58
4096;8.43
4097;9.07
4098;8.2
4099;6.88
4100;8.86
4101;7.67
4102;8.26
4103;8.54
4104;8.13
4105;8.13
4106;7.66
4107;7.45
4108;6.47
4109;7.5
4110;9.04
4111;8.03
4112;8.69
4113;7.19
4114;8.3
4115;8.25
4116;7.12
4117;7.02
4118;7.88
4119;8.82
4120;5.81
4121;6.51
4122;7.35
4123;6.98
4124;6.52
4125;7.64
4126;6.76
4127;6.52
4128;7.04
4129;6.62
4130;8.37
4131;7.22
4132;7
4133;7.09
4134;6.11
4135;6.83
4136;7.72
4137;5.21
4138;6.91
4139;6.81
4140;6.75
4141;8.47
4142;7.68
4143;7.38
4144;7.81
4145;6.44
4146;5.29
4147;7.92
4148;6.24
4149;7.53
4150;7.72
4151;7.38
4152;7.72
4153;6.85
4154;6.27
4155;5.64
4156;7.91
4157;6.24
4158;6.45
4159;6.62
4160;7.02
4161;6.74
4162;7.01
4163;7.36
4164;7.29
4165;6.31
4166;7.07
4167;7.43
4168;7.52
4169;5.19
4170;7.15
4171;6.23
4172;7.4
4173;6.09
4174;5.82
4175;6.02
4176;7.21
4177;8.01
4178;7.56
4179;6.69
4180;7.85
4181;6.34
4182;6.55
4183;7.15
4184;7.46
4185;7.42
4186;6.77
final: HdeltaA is -4.7 Ang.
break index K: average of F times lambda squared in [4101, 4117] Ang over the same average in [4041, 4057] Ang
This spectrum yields 1.2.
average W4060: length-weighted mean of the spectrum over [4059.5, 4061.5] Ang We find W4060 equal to 7.8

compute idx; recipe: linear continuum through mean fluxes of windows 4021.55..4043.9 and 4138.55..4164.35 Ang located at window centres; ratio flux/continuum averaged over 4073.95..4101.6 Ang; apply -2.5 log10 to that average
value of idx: -0.10 mag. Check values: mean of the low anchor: 7.29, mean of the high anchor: 7.02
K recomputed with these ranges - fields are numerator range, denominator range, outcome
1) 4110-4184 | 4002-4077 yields 1.03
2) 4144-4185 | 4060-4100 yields 0.93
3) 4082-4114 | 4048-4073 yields 1.14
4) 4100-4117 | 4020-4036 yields 1.11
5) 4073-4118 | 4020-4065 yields 1.12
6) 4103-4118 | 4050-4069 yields 1.11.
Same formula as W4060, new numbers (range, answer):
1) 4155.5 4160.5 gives 6.85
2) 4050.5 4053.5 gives 7.8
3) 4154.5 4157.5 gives 6.6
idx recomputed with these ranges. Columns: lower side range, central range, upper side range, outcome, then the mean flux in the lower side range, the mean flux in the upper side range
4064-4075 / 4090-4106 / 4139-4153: -0.116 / 7.57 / 7.23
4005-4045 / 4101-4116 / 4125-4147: -0.131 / 7.17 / 6.99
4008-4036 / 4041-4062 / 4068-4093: 0.063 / 7.21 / 7.6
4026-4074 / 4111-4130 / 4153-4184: -0.056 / 7.17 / 6.82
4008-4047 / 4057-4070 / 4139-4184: -0.017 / 7.15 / 6.94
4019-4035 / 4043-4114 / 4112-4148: -0.043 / 7.43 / 7.13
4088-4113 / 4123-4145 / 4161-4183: 0.071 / 8.12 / 6.87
